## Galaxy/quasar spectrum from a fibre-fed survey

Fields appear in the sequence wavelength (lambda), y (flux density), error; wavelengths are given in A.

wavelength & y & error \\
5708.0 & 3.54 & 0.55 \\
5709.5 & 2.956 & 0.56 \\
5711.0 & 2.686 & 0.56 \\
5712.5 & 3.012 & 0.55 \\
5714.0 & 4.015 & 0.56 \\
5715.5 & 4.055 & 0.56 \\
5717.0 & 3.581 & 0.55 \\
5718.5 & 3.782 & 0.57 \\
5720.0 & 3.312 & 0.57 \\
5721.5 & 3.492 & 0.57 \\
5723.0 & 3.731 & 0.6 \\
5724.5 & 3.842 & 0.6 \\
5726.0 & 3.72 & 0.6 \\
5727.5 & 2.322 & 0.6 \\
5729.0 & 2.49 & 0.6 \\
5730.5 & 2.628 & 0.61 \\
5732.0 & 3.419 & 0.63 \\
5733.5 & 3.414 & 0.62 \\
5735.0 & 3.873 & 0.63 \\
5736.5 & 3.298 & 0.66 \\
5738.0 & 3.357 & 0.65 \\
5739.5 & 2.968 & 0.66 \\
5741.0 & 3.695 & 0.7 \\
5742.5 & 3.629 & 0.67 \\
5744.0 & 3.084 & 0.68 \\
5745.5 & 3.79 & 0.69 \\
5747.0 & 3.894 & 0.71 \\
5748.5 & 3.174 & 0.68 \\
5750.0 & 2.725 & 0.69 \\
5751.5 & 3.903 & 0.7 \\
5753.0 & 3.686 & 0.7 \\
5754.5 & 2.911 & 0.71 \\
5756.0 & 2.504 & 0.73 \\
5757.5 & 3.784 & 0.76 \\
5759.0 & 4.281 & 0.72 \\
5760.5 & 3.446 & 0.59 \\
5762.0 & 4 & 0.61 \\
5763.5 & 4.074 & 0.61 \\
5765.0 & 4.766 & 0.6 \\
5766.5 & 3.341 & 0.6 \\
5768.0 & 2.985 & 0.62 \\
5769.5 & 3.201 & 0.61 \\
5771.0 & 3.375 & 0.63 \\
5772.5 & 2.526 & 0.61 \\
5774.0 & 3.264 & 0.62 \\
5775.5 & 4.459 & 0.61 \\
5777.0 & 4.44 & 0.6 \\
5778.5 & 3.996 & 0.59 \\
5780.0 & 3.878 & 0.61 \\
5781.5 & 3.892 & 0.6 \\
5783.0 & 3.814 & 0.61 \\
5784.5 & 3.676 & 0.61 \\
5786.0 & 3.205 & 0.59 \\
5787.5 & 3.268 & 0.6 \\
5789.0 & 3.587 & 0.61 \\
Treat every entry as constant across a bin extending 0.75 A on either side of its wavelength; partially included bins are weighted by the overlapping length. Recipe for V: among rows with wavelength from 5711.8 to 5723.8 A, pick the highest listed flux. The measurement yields 4.055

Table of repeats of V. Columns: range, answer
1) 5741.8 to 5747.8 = 3.894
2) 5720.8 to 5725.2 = 3.842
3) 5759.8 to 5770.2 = 4.766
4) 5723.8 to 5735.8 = 3.873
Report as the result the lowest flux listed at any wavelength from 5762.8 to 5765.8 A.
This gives 4.074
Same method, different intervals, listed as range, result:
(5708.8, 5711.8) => 2.686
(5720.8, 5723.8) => 3.492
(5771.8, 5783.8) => 2.526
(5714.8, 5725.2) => 3.312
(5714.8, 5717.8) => 3.581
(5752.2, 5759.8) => 2.504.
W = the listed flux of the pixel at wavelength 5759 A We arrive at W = 4.281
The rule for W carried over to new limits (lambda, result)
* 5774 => 3.264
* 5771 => 3.375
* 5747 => 3.894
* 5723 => 3.731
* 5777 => 4.44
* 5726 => 3.72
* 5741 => 3.695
